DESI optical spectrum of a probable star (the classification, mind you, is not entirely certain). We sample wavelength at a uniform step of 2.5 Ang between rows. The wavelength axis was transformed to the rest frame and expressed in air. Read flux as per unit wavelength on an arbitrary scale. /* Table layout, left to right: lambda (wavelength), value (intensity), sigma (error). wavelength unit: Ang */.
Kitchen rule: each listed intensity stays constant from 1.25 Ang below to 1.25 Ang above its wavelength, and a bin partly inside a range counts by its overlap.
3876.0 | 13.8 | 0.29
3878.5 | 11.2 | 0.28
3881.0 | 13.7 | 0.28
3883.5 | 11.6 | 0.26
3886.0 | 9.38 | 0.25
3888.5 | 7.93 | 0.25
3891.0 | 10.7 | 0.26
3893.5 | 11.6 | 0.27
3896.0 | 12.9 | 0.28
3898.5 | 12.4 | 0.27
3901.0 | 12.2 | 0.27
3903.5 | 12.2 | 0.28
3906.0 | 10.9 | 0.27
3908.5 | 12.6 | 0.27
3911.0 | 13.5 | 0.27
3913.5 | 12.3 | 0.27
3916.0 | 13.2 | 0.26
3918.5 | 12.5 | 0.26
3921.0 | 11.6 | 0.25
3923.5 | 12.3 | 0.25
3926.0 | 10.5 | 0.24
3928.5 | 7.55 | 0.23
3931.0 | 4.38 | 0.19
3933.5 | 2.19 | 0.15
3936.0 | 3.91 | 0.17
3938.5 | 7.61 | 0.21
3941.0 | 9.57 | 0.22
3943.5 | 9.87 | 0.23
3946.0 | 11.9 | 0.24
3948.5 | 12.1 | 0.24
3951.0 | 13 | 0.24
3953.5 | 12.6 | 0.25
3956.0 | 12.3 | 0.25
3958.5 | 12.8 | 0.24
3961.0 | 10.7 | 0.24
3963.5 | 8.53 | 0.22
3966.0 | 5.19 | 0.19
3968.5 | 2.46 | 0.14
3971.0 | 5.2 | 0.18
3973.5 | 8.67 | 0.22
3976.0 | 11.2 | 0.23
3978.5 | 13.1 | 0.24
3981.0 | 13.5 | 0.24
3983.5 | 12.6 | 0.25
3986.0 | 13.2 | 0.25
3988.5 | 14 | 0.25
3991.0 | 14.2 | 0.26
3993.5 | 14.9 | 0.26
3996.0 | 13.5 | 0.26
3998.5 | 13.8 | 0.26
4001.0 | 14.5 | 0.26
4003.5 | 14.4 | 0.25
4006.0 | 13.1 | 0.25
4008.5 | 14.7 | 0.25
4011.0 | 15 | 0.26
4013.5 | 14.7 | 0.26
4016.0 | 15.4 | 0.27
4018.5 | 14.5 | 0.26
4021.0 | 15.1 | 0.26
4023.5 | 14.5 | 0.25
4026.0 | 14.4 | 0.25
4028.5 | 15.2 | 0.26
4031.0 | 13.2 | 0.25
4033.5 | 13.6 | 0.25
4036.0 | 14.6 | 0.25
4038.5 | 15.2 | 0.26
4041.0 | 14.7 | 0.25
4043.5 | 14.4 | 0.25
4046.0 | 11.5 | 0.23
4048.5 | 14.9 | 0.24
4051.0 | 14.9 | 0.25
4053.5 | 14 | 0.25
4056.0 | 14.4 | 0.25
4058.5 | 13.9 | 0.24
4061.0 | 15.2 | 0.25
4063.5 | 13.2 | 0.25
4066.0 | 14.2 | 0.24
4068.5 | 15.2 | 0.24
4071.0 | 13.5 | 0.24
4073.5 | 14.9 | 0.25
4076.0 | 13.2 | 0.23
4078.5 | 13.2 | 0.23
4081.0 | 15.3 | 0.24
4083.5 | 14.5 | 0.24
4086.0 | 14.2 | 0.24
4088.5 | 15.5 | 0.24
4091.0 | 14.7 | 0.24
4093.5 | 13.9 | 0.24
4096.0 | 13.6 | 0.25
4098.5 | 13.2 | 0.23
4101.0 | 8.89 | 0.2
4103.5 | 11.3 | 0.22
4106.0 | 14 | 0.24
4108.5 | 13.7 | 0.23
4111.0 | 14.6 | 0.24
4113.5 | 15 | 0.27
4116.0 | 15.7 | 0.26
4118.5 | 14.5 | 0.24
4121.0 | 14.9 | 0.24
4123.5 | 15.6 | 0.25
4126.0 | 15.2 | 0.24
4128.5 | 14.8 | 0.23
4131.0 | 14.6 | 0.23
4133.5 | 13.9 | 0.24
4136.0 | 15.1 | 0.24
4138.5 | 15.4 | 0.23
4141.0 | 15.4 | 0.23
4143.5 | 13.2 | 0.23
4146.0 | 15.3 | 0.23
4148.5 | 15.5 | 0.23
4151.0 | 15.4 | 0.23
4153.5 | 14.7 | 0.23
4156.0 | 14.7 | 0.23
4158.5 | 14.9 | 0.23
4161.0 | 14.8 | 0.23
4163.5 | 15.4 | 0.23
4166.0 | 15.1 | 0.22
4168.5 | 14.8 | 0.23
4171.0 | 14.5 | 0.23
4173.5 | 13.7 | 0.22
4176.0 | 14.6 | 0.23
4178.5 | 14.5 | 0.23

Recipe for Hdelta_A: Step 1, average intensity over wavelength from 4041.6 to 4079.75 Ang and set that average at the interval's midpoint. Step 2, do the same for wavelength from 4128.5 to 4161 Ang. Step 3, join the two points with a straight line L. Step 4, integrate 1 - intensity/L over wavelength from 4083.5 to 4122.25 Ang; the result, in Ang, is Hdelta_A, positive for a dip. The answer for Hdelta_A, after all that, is 1.6 Ang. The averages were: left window 14.1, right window 14.8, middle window 13.9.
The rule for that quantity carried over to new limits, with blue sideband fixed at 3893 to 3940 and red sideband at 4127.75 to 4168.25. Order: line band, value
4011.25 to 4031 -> -3.8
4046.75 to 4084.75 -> -2.9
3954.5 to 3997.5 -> 2.1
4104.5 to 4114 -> 0.0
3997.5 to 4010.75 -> -2.3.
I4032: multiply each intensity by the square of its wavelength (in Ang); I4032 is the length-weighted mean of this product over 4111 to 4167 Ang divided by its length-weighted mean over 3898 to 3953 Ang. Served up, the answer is 1.6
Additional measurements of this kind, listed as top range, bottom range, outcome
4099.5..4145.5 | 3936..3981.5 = 1.58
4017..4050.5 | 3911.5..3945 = 1.65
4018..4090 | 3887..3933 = 1.40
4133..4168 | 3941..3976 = 1.70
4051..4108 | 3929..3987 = 1.57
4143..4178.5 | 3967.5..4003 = 1.35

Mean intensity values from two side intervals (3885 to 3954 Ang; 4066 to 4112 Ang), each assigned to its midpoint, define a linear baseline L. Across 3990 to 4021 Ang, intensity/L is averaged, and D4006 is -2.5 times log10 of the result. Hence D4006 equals -0.19 mag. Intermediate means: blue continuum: 10.5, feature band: 14.4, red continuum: 13.8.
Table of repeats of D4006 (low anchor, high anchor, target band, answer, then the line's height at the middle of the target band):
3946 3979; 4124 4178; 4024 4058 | -0.19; 11.9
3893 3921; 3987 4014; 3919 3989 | 0.34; 13.3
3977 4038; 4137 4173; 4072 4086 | 0.02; 14.5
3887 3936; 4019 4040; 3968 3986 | 0.26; 12.7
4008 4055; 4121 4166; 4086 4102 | 0.10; 14.7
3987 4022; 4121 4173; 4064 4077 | 0.04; 14.6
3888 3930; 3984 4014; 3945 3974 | 0.32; 13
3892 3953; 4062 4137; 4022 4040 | -0.13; 12.8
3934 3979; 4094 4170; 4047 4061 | -0.19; 12.2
